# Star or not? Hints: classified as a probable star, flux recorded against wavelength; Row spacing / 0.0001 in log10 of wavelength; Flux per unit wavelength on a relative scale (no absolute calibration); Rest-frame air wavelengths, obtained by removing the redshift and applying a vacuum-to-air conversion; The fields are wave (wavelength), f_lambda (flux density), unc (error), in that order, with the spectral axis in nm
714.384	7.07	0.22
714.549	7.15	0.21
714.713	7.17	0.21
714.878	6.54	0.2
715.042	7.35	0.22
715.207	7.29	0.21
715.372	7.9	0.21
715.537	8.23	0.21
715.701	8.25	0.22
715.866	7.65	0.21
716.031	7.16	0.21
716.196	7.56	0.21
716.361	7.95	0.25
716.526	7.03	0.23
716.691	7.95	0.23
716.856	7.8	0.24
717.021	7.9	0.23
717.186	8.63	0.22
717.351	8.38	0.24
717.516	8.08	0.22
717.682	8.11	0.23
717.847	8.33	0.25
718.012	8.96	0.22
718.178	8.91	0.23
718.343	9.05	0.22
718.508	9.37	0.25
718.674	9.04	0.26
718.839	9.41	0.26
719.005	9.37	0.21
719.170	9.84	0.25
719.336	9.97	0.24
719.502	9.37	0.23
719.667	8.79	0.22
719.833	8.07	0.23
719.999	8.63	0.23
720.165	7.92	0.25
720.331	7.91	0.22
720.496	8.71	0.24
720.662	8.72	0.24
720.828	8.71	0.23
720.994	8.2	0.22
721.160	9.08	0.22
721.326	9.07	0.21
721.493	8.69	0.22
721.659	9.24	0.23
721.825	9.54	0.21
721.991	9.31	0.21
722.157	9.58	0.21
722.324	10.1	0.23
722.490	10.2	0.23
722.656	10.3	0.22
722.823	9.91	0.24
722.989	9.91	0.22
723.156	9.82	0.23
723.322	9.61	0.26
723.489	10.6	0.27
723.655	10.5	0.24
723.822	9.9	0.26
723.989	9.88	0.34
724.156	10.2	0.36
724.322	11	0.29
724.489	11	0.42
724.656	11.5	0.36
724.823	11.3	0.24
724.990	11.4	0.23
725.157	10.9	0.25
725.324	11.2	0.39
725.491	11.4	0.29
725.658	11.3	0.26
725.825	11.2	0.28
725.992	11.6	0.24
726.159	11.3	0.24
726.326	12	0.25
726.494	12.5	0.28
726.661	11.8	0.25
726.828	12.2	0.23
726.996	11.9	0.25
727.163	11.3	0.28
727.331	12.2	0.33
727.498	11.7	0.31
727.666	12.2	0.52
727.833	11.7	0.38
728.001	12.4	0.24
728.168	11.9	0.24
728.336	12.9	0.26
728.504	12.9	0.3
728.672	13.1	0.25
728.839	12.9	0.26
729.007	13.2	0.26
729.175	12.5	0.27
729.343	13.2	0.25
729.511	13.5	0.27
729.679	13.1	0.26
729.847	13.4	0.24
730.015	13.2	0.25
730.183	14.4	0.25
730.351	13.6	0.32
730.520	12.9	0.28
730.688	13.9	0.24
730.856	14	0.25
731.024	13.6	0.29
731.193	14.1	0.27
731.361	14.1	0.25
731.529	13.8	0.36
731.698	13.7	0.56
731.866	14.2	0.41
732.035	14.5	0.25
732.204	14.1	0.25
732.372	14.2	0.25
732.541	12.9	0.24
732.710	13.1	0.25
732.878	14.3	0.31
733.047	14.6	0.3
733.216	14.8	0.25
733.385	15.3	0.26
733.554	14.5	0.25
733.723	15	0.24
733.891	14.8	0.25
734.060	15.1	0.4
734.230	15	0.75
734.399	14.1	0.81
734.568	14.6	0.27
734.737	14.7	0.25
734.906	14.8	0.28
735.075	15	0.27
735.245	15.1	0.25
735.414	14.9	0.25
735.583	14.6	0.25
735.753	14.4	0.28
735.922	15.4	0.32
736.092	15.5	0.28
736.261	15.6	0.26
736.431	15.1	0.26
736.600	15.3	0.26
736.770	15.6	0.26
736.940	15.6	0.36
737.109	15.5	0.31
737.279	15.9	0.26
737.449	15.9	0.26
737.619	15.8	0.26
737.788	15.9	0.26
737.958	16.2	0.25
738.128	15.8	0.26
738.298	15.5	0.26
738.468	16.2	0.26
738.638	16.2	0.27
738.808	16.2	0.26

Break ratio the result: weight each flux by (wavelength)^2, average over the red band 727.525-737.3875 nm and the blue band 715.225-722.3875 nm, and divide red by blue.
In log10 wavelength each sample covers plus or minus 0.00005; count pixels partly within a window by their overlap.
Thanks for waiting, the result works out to 1.7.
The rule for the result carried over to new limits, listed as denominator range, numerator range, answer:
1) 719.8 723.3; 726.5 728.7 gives 1.35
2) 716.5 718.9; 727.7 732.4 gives 1.63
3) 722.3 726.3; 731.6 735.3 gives 1.39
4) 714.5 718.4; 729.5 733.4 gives 1.83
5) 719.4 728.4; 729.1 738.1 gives 1.43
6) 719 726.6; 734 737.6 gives 1.57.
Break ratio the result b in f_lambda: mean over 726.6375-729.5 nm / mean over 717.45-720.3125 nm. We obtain 1.40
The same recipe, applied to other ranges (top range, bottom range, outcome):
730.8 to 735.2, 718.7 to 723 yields 1.57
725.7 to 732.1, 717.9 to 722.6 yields 1.42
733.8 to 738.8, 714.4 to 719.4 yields 1.87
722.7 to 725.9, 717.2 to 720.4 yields 1.21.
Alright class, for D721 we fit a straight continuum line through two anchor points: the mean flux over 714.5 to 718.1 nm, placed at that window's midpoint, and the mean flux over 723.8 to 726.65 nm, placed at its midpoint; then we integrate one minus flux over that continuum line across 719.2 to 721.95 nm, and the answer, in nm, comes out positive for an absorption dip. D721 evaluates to 0.17 nm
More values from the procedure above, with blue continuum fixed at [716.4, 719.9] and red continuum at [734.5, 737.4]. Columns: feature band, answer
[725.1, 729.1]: -0.017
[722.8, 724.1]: 0.072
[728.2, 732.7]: -0.120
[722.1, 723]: 0.023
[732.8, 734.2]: -0.053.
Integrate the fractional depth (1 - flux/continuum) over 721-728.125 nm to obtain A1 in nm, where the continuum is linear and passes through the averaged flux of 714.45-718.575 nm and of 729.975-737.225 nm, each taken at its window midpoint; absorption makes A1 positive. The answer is 0.19 nm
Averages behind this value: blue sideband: 7.94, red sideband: 14.5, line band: 10.8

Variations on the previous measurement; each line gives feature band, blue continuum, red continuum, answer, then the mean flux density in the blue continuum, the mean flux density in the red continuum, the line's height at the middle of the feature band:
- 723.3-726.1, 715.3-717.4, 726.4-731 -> 0.08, 7.87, 12.8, 11.2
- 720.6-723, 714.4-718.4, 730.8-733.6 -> 0.15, 7.87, 14.1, 10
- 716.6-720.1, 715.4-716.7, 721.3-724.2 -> -0.13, 7.72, 9.8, 8.43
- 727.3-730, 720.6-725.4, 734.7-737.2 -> -0.10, 9.98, 15.2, 12.2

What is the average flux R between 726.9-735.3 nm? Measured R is 13.6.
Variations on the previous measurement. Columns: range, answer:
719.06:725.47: 9.72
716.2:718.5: 8.25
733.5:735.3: 14.8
